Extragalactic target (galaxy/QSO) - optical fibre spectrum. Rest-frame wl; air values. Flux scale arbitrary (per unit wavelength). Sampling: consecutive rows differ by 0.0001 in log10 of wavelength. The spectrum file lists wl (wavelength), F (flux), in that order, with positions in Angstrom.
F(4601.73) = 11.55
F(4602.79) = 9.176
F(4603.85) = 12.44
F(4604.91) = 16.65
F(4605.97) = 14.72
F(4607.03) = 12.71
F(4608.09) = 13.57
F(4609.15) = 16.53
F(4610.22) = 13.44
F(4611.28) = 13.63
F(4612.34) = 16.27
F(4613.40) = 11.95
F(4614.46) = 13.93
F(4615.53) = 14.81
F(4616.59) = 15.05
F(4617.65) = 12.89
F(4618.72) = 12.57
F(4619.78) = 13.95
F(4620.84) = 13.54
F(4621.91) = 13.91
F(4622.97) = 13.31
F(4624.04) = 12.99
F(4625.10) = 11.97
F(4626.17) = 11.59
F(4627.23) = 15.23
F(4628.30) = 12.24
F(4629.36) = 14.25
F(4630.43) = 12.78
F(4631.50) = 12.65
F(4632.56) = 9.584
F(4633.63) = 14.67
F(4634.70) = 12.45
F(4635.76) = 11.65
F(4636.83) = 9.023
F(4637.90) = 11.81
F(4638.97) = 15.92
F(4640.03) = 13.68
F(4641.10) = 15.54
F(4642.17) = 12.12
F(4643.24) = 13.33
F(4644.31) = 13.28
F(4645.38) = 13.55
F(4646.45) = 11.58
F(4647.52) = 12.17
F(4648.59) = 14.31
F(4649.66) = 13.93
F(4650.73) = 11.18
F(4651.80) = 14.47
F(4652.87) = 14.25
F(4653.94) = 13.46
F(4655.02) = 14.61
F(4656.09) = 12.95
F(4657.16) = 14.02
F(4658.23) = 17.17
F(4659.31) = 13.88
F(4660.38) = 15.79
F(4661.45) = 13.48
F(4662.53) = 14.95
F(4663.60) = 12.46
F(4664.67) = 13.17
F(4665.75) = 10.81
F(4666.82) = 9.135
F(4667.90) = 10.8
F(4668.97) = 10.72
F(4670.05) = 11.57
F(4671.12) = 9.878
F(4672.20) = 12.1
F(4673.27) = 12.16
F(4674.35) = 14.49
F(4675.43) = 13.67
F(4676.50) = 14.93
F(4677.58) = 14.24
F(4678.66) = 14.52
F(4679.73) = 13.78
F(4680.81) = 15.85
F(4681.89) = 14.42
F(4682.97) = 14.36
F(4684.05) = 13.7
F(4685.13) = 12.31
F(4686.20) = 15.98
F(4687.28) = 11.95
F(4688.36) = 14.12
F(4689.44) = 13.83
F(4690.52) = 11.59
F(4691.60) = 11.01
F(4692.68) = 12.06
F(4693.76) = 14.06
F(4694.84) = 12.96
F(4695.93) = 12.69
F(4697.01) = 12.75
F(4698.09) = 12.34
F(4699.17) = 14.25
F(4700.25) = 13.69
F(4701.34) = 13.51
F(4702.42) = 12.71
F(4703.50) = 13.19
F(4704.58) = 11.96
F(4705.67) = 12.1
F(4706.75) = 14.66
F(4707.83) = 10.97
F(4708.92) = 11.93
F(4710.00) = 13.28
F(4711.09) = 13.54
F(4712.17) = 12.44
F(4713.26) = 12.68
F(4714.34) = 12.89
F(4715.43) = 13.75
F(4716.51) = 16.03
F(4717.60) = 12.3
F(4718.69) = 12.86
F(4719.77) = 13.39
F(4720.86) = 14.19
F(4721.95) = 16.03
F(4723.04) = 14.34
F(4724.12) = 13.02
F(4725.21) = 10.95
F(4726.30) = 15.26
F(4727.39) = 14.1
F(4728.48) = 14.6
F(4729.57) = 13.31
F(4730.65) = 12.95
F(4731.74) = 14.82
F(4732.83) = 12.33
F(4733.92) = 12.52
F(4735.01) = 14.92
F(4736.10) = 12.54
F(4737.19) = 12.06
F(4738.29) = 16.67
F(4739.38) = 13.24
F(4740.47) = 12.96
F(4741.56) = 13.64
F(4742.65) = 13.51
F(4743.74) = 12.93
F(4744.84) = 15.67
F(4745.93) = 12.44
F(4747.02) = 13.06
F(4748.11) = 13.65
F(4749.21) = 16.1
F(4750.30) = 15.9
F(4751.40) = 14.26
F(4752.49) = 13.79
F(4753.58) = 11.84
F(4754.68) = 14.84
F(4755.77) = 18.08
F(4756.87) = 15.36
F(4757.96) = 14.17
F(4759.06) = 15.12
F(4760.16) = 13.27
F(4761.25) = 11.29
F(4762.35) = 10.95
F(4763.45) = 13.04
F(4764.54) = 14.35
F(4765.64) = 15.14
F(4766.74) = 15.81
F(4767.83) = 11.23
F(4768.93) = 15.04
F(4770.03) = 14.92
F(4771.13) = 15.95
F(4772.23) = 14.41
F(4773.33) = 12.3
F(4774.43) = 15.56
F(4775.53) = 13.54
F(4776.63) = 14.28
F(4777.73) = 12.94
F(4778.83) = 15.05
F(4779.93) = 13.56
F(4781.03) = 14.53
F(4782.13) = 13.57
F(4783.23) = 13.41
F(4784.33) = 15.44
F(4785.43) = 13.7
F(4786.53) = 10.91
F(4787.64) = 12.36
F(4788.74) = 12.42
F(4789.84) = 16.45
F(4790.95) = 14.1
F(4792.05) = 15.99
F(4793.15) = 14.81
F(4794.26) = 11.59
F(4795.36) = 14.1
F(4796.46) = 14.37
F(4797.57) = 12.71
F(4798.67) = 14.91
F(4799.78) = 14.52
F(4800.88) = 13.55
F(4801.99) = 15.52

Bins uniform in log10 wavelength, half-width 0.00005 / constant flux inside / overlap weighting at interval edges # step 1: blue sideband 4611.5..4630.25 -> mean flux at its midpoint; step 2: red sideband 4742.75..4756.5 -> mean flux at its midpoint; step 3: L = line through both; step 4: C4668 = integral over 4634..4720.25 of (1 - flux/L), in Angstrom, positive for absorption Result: 4.70 Angstrom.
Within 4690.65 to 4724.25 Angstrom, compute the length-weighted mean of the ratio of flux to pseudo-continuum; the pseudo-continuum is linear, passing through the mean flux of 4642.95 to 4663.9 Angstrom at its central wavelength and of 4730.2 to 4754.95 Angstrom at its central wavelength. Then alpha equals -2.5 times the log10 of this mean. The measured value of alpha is 0.051 mag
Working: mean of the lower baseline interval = 13.8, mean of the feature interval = 13.1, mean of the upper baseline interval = 13.8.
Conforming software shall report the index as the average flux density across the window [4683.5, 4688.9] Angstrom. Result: 13.6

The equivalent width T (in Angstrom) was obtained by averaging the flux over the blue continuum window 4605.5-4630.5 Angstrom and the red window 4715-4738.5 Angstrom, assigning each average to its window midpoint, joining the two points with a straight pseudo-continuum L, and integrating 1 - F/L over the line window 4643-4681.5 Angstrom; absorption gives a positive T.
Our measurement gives 1.3 Angstrom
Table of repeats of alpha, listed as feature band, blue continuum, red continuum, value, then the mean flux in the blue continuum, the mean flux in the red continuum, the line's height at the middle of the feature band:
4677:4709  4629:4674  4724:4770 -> 0.00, 12.9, 13.8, 13.3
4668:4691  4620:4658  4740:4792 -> 0.01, 13.1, 14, 13.4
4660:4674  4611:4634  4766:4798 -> 0.12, 13.3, 14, 13.5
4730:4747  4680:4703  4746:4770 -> 0.03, 13.3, 14.1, 13.9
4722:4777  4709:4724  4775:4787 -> -0.02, 13.6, 13.7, 13.7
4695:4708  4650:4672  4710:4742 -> 0.03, 12.9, 13.6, 13.3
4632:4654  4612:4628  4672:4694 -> 0.05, 13.5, 13.6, 13.6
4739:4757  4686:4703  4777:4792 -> -0.05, 13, 13.8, 13.5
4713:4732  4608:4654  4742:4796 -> 0.00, 13.3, 14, 13.8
